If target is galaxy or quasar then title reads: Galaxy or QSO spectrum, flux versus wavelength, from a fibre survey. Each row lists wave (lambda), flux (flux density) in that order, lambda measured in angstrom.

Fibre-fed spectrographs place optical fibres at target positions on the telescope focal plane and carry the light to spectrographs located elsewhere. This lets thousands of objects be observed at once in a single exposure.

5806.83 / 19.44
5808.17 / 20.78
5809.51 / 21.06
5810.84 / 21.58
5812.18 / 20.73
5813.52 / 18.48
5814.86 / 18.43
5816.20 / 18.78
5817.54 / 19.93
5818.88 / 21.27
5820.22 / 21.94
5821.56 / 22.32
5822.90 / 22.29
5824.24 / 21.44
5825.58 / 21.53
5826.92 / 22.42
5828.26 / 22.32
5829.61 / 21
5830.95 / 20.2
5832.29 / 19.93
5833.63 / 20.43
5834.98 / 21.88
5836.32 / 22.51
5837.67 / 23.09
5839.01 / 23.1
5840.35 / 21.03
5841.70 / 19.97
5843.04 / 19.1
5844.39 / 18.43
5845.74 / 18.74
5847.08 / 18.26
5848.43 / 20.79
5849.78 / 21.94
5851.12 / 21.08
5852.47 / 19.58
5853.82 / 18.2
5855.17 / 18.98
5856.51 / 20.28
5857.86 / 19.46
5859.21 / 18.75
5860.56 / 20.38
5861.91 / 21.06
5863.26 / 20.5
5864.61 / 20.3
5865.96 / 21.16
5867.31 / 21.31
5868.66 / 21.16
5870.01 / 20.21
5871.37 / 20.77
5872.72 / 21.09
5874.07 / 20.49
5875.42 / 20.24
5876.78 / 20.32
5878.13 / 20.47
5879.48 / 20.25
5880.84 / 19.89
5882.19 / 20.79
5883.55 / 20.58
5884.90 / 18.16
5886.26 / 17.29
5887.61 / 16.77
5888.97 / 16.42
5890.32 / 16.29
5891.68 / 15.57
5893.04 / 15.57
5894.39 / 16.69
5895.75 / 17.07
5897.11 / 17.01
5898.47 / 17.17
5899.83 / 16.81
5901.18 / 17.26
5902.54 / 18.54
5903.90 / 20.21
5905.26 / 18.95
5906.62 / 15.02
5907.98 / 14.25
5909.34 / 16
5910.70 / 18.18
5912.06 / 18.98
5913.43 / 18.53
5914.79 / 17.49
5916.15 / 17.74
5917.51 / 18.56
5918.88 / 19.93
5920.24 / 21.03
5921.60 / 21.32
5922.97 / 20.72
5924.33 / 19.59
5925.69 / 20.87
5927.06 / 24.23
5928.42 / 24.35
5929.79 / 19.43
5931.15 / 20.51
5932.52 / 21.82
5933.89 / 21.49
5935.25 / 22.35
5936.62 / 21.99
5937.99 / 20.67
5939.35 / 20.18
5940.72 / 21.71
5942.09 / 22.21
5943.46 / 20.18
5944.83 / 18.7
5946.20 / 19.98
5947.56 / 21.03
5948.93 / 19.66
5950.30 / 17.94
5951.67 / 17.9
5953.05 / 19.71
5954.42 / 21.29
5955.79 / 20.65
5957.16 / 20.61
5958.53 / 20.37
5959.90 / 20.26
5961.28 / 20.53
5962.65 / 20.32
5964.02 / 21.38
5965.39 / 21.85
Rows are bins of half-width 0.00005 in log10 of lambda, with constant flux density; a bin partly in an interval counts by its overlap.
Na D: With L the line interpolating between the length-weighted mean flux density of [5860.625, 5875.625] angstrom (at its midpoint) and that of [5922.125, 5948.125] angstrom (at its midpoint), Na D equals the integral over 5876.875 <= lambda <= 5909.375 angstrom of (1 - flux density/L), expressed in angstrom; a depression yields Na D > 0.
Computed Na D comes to 5.0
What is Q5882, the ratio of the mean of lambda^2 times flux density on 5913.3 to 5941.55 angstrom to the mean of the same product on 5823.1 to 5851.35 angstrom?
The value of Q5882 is 1.02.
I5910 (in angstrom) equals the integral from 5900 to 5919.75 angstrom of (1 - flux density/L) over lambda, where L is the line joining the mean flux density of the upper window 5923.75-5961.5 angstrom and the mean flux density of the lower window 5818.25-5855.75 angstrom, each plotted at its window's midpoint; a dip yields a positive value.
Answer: 2.8 angstrom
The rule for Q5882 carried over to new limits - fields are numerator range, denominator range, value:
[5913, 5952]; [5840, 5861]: 1.07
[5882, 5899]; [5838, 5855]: 0.87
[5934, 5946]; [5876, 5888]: 1.10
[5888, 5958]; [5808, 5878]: 0.96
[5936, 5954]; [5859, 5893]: 1.06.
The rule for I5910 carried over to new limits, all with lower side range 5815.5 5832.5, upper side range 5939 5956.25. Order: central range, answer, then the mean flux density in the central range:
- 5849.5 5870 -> 0.6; 20.3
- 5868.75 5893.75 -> 2.0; 19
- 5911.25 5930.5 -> 0.1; 20.2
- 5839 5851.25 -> 0.6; 20.1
